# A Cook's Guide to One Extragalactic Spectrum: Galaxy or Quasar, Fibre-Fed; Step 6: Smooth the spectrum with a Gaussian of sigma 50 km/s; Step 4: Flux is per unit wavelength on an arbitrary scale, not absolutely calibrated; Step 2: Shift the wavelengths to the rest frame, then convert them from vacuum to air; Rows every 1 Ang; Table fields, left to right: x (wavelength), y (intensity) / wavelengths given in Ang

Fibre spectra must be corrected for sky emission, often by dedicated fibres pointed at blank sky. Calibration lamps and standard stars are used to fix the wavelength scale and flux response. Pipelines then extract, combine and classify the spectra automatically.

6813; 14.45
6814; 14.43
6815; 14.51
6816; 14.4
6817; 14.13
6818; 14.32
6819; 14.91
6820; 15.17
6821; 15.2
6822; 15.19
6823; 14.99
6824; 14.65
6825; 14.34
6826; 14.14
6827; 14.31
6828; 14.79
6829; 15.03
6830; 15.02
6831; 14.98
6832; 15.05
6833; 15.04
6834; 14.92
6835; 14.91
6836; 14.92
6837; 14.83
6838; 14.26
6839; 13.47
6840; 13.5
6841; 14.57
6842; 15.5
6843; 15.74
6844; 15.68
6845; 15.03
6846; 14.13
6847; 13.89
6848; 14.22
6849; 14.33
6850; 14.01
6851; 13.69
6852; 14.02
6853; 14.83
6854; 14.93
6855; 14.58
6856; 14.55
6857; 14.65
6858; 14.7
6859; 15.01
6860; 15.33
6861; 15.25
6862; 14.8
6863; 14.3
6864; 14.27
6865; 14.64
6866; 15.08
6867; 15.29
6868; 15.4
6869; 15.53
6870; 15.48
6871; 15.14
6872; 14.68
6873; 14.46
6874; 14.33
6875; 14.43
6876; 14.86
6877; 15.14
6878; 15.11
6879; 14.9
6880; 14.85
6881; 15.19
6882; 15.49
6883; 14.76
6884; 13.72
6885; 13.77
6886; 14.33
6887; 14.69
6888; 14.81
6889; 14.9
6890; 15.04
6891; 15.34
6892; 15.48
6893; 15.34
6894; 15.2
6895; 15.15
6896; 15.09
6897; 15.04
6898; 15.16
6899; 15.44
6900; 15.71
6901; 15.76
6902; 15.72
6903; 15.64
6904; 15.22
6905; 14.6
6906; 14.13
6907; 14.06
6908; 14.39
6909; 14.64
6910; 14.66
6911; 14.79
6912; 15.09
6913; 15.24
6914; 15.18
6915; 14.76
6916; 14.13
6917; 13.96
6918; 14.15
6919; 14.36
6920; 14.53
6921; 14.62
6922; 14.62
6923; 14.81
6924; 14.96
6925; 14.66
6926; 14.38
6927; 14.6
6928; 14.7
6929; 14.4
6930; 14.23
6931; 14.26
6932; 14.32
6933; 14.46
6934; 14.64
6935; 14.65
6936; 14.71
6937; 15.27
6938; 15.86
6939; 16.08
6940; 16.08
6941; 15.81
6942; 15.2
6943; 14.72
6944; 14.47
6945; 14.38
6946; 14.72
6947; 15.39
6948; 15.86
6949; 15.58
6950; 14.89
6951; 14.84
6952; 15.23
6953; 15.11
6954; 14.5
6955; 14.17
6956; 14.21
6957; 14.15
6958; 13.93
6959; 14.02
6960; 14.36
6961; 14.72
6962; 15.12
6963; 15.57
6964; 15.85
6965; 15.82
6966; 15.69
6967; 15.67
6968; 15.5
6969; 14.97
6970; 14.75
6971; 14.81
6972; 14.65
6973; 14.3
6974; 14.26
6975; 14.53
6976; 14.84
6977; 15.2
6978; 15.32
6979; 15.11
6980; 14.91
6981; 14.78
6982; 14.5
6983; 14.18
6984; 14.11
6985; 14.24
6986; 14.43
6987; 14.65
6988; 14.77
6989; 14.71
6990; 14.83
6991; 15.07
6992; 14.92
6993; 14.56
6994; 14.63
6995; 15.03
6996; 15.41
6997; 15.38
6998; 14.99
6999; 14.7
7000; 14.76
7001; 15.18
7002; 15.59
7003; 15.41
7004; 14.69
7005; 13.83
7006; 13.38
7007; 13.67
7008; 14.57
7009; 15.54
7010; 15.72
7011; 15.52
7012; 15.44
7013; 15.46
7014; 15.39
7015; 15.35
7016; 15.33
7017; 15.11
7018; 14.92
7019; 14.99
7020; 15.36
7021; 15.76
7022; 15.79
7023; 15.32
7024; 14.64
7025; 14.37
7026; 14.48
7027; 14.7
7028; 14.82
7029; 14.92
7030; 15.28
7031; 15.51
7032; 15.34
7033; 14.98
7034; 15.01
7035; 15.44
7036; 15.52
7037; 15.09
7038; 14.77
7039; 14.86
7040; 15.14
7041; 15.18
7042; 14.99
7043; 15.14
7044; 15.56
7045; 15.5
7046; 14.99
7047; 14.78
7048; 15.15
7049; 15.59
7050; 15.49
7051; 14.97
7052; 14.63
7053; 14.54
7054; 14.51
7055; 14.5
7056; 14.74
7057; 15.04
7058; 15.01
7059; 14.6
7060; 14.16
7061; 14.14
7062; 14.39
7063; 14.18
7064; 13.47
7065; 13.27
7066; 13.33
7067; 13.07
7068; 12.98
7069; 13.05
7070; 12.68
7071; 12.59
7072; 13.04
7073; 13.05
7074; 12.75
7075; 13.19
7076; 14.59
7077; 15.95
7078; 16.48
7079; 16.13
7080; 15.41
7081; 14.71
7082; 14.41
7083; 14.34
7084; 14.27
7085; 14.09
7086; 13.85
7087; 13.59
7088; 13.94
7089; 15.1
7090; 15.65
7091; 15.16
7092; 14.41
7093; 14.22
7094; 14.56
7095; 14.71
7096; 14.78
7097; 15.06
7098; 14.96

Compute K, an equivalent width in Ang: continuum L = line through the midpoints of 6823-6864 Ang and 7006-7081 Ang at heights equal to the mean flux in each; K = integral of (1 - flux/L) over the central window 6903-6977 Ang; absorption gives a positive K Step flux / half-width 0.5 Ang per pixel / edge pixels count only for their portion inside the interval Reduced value -0.6 Ang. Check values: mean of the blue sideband 14.6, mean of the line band 14.8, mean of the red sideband 14.7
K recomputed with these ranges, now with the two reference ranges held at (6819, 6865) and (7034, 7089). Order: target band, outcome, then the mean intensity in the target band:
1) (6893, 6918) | -0.54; 14.9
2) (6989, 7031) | -1.38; 15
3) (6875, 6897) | -0.39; 14.9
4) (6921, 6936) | 0.04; 14.6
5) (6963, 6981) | -0.64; 15.1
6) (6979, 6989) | 0.00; 14.5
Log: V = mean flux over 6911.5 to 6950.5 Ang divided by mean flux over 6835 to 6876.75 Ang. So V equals 1.0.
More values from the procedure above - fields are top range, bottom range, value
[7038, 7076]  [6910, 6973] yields 0.96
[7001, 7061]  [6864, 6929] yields 1.01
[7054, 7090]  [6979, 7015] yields 0.95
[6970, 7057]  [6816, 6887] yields 1.01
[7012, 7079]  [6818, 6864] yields 1.00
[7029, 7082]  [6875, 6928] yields 0.98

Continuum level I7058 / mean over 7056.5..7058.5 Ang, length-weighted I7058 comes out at 15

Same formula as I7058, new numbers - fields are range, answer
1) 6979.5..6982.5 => 14.7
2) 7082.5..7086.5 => 14.1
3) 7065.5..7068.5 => 13.1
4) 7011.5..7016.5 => 15.4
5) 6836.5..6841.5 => 14.1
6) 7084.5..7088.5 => 13.9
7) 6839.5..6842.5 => 14.5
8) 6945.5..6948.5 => 15.3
